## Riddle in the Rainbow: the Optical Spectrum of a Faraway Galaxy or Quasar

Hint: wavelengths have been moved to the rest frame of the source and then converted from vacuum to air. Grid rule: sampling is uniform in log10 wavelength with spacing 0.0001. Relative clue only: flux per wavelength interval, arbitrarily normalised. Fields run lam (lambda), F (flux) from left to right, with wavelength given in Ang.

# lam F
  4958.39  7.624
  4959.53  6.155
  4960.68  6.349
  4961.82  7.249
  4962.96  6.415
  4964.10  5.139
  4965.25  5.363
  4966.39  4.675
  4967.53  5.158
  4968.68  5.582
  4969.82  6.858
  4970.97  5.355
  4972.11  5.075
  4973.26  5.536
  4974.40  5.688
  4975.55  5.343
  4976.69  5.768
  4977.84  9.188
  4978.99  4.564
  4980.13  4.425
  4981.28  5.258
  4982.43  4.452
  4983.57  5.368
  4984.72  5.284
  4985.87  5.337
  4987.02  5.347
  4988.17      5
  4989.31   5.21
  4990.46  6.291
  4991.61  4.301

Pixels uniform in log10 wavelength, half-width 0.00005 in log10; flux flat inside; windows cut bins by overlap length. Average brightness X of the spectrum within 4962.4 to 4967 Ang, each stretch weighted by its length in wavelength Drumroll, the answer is 5.4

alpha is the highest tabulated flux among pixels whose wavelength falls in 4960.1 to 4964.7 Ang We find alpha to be 7.249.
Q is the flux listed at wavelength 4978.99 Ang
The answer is 4.564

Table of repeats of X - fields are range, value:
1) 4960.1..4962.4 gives 6.79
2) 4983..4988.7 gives 5.26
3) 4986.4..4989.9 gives 5.2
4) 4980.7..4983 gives 4.85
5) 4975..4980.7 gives 5.87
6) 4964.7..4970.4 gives 5.53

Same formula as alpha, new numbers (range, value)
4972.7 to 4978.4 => 9.188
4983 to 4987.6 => 5.368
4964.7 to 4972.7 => 6.858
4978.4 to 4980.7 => 4.564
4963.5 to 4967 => 5.363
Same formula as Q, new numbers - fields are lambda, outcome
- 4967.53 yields 5.158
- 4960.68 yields 6.349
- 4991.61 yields 4.301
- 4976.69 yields 5.768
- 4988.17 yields 5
